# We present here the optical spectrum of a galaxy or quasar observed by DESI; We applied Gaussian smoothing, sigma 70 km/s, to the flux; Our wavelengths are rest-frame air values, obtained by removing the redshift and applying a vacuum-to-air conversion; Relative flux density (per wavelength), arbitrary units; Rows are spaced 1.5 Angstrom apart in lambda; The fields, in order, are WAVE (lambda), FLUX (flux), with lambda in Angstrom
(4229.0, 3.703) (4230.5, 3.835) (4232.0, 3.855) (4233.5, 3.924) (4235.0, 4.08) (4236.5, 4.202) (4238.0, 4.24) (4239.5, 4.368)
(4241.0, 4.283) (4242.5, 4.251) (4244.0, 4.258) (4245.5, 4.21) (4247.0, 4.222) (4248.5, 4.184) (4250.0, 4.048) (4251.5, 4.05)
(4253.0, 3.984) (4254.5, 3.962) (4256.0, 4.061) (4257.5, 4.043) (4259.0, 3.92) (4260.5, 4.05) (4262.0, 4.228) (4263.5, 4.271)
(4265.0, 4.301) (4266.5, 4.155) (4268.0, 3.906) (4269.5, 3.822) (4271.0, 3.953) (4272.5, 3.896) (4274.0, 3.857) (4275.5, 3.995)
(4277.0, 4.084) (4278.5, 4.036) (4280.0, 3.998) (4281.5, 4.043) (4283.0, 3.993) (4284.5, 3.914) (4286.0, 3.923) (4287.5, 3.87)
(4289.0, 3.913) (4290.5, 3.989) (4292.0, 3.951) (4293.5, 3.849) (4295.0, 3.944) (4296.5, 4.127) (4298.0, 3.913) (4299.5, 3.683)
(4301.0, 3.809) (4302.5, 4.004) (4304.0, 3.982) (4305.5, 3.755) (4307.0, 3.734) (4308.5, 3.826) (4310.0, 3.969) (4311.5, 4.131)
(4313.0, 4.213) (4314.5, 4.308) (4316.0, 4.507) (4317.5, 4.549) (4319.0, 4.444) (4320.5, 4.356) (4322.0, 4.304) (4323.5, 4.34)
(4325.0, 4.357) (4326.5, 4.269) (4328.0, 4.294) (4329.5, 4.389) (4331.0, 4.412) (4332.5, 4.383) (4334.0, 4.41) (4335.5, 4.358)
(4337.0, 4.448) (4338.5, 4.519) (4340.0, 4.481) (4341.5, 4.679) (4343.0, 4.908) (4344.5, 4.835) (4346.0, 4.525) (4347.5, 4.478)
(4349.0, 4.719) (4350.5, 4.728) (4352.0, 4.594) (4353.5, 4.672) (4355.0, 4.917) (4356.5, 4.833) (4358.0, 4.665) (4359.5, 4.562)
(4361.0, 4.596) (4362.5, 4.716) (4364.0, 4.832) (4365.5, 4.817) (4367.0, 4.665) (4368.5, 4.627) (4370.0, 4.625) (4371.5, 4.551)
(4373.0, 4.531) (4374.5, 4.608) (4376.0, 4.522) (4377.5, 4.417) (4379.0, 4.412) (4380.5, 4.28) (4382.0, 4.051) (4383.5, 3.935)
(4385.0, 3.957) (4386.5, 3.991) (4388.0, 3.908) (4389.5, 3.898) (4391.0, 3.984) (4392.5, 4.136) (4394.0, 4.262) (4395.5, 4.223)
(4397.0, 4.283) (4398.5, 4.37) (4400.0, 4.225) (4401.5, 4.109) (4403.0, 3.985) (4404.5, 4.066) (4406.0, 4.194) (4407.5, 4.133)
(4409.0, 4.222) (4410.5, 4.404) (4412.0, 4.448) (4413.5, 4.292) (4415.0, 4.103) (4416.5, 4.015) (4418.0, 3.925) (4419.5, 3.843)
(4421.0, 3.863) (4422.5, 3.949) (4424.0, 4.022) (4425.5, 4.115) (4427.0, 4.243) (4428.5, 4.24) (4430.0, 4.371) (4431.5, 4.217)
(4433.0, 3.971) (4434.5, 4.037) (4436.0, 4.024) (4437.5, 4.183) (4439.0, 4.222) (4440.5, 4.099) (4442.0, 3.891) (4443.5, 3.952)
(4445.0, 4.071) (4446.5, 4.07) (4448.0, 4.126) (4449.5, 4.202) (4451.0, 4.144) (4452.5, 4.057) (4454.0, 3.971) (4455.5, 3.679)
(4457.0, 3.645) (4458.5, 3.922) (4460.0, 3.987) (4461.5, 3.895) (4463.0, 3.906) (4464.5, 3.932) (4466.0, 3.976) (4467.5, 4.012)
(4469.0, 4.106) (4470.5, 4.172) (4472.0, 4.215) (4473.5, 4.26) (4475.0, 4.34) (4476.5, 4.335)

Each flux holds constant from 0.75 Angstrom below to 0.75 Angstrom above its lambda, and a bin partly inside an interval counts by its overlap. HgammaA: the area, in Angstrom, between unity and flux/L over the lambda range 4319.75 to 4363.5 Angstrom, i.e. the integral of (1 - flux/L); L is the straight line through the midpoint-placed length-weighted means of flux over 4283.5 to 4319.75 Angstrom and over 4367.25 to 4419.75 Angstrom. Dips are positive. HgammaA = -4.7 Angstrom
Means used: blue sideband 4.01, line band 4.54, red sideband 4.22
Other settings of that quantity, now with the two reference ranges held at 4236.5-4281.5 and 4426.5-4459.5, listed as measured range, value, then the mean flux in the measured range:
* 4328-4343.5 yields -1.5 Angstrom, 4.48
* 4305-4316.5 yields 0.1 Angstrom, 4.05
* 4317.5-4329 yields -0.8 Angstrom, 4.35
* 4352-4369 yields -2.7 Angstrom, 4.71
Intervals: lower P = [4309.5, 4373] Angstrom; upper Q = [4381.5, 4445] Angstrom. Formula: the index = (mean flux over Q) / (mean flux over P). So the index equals 0.91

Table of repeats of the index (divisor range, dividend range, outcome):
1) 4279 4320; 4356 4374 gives 1.16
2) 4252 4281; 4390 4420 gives 1.03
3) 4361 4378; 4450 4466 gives 0.85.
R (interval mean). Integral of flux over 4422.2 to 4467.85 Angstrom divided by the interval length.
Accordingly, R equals 4.04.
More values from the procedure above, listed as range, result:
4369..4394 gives 4.24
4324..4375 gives 4.59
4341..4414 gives 4.42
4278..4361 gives 4.27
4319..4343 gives 4.42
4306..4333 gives 4.26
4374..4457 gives 4.12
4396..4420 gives 4.17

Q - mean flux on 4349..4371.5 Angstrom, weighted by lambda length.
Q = 4.7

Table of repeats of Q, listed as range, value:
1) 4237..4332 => 4.09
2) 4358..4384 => 4.52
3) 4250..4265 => 4.07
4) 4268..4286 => 3.96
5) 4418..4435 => 4.07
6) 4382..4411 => 4.12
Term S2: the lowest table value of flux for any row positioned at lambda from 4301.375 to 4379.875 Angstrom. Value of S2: 3.734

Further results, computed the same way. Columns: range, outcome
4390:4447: 3.843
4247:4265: 3.92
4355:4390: 3.898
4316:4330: 4.269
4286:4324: 3.683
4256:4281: 3.822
